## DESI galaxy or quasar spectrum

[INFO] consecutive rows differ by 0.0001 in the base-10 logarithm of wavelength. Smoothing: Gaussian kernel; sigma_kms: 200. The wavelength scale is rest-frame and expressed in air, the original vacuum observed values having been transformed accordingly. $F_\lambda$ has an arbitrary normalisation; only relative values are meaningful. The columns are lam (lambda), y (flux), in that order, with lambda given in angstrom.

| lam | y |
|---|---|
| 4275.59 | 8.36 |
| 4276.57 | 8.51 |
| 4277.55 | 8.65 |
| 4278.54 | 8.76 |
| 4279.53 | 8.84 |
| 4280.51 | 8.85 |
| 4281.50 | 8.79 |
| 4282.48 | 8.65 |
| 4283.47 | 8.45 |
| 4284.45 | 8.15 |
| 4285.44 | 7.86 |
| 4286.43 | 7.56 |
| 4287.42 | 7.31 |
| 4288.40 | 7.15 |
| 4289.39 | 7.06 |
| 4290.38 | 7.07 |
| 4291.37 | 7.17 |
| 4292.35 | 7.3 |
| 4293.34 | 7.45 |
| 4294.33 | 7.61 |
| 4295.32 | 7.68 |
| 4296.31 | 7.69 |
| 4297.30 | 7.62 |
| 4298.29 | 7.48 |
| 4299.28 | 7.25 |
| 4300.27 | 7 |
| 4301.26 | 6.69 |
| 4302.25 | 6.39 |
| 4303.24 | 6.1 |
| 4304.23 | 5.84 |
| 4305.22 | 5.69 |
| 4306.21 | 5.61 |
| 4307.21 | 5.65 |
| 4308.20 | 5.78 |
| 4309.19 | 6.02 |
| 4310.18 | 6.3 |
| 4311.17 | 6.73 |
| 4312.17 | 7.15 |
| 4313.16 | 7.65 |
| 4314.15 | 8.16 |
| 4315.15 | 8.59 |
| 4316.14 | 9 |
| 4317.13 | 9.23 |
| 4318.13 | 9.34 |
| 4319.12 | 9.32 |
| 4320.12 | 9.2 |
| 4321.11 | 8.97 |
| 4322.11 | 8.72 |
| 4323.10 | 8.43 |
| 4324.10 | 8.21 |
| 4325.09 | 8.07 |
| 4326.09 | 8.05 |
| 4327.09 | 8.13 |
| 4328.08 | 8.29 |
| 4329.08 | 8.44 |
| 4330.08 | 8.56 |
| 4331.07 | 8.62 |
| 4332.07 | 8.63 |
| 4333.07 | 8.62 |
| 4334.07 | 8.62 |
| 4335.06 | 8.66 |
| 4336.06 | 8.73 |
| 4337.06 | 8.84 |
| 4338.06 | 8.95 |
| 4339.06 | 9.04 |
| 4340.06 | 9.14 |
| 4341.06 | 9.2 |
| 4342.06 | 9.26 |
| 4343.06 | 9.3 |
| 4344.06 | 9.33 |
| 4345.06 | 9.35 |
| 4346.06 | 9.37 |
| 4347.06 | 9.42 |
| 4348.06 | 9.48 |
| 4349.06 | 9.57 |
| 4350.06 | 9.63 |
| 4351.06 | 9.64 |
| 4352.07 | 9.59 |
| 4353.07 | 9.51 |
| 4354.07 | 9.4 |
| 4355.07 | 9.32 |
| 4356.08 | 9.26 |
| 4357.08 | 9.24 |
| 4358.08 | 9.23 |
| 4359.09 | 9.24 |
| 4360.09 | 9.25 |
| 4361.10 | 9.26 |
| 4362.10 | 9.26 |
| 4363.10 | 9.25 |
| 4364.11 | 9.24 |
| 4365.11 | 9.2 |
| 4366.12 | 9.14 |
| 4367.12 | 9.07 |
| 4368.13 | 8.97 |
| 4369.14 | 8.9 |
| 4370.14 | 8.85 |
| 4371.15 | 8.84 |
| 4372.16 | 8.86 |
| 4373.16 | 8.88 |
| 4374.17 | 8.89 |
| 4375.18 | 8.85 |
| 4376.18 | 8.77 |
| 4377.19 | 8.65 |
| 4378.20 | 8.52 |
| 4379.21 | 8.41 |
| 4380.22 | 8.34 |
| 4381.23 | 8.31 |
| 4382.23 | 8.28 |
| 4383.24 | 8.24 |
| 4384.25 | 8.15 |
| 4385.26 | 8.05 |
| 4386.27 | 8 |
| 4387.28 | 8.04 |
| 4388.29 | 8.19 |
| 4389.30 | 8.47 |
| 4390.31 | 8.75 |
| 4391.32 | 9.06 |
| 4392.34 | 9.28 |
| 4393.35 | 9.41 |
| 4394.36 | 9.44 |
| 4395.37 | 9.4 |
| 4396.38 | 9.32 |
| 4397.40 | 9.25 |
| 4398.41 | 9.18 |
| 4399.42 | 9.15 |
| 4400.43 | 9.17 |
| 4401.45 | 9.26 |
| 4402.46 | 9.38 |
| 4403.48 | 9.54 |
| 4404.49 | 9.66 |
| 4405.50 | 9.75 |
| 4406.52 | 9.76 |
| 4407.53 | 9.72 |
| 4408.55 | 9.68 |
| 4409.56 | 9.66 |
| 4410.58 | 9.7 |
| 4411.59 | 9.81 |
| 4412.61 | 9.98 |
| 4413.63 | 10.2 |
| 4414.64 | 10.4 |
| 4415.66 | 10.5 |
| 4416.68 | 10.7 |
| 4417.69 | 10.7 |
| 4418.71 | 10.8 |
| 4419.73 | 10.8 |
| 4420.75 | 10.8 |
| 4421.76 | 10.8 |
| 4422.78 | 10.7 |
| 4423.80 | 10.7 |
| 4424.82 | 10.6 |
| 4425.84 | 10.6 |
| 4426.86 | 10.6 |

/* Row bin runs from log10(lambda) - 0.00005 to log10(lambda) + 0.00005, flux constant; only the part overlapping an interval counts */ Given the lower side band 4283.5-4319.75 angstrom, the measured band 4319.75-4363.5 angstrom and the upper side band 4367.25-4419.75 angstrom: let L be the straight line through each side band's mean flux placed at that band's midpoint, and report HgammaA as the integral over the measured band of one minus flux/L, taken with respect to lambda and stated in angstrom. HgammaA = -4.8 angstrom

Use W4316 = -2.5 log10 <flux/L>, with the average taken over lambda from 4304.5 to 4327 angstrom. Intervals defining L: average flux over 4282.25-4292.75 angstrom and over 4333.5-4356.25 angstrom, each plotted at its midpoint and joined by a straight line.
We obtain 0.10 mag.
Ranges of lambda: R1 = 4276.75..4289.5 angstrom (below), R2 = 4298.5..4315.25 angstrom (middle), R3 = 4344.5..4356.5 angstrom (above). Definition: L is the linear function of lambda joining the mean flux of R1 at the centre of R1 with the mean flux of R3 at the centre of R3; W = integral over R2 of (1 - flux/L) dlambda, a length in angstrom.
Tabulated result 4.0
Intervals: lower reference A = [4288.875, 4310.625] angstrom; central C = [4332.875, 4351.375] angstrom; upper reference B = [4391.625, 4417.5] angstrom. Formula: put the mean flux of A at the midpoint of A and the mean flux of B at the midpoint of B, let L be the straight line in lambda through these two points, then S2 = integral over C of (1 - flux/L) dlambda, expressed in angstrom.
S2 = -2.90 angstrom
